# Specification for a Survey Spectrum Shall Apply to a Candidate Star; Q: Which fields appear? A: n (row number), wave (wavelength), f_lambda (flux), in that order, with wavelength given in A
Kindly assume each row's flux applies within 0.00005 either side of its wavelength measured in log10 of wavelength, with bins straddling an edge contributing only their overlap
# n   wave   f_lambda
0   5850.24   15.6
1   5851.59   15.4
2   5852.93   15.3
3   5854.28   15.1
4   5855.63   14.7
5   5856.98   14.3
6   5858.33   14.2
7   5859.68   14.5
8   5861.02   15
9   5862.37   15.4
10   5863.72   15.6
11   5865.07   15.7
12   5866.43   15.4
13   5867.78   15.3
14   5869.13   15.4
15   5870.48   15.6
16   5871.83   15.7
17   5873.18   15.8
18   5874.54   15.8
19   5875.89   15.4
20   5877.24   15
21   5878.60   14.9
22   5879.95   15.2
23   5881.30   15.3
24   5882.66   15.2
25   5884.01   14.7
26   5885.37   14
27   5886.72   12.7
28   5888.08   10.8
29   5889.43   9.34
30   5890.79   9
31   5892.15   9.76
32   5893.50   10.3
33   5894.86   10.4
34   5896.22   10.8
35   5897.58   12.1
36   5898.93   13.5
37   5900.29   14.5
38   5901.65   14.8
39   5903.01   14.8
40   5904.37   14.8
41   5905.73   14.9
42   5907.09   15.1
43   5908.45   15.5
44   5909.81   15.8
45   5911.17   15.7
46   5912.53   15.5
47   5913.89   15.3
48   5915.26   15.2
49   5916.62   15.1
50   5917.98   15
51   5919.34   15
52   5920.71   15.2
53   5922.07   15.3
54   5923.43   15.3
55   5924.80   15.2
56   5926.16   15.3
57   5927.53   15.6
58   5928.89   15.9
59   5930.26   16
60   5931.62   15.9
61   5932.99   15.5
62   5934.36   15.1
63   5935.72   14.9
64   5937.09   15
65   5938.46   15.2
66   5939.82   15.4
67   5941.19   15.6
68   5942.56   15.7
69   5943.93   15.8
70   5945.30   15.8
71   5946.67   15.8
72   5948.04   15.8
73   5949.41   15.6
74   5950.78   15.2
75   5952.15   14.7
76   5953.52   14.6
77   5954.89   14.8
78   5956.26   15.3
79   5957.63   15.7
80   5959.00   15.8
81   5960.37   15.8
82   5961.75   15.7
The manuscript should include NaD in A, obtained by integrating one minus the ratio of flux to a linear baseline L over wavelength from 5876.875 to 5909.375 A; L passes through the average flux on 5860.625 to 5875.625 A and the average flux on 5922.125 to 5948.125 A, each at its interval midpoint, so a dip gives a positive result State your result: 4.8 A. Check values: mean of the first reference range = 15.5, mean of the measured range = 13.2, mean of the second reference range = 15.5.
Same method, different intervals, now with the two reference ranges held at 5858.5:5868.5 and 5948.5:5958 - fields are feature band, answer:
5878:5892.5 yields 2.2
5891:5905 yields 2.5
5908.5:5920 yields -0.1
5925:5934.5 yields -0.3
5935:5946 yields -0.2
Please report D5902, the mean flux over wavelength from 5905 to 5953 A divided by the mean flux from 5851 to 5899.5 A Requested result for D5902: 1.10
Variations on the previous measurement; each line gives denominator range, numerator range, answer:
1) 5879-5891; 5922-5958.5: 1.17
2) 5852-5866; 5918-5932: 1.03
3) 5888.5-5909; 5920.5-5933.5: 1.23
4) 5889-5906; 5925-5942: 1.27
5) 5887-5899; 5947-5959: 1.44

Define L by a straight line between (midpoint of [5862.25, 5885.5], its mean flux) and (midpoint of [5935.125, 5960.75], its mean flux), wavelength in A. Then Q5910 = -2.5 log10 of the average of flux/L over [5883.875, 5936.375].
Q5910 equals 0.09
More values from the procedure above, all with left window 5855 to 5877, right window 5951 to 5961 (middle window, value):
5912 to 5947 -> -0.01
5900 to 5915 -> 0.01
